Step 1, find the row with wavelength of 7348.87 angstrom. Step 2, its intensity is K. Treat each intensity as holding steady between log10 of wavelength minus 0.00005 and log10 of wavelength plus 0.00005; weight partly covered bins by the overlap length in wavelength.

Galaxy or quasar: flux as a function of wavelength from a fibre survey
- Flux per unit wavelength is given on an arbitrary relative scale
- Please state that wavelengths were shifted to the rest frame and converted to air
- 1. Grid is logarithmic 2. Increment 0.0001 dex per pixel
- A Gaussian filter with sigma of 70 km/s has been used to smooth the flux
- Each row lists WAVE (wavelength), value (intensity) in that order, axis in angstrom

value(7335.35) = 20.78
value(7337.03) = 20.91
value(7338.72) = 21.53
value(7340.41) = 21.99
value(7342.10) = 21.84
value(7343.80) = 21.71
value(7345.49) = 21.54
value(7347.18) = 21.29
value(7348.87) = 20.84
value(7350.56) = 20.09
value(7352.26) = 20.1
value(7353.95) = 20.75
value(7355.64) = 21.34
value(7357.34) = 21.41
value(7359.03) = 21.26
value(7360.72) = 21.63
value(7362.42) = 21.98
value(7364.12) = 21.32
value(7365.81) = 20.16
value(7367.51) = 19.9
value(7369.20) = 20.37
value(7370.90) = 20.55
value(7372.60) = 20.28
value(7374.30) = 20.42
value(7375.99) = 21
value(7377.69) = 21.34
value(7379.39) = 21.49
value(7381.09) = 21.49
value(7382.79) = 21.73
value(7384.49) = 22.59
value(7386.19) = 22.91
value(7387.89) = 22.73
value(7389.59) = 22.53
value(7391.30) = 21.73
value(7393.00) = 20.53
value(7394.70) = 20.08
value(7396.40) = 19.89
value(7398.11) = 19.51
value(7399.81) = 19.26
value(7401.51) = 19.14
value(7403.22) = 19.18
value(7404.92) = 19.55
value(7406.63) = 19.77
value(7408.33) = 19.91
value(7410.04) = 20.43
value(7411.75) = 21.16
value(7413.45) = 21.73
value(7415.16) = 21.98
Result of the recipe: 20.84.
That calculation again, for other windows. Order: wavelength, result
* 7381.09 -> 21.49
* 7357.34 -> 21.41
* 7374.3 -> 20.42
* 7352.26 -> 20.1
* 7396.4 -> 19.89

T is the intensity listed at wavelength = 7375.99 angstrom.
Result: 21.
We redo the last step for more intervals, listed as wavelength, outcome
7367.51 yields 19.9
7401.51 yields 19.14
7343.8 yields 21.71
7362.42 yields 21.98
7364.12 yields 21.32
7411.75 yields 21.16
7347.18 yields 21.29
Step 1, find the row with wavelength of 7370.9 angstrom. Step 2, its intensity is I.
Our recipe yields 20.55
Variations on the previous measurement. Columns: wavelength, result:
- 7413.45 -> 21.73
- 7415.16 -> 21.98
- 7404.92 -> 19.55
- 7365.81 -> 20.16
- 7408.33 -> 19.91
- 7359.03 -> 21.26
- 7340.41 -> 21.99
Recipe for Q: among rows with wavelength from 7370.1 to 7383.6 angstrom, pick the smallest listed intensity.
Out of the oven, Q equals 20.28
